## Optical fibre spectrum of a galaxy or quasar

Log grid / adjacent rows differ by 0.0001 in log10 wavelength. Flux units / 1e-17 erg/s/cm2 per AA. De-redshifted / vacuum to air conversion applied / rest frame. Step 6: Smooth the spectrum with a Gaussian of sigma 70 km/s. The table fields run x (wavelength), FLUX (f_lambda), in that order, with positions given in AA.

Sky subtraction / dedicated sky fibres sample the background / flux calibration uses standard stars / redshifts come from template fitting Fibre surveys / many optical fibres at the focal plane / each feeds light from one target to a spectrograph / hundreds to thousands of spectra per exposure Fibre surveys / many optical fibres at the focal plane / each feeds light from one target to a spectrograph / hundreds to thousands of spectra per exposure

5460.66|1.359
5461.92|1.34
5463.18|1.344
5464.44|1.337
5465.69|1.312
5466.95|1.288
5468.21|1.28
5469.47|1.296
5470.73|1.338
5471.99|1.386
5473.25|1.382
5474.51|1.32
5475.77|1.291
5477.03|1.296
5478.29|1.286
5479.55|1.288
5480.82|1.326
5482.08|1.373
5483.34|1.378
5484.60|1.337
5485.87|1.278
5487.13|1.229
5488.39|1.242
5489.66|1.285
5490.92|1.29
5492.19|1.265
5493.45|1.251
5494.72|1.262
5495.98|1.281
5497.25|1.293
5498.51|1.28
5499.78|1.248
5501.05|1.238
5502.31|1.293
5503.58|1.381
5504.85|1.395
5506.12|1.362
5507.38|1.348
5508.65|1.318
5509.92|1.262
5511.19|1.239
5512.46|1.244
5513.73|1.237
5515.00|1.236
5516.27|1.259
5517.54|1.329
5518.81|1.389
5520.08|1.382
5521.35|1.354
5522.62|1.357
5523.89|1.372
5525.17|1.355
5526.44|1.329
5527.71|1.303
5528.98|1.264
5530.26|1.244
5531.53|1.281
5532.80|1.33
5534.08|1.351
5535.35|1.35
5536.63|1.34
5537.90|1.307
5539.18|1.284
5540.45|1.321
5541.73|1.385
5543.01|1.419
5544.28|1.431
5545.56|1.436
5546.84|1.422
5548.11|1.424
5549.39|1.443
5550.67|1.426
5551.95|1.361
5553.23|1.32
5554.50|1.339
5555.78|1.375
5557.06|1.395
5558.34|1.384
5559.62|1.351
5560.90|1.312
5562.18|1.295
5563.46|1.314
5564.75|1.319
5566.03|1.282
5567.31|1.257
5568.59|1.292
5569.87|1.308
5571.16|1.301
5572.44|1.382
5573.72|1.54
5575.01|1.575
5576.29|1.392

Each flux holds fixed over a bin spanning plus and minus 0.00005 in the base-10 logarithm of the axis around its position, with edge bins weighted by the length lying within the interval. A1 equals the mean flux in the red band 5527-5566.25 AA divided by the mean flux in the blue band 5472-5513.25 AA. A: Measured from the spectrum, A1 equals 1.04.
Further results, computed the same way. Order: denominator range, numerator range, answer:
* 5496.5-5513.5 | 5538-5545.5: 1.05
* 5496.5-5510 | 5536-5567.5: 1.04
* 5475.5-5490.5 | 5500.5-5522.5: 1.01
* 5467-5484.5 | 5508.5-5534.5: 0.99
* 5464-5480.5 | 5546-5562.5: 1.05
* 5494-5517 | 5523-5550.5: 1.05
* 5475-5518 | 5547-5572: 1.04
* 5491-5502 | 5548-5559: 1.09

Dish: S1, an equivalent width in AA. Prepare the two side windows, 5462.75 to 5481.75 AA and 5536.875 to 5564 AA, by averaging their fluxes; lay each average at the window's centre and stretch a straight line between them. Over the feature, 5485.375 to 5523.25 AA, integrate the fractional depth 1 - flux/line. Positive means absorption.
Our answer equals 1.3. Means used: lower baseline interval 1.32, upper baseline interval 1.37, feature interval 1.29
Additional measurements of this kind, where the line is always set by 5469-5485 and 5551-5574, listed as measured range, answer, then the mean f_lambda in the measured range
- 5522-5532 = 0.2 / 1.31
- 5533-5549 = -0.4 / 1.37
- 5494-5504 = 0.4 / 1.28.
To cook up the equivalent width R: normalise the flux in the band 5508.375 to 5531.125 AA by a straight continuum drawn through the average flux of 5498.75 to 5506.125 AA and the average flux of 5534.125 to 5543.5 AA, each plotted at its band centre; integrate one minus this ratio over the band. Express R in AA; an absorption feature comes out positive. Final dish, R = 0.4 AA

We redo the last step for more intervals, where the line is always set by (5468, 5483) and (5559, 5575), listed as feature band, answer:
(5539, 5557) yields -0.7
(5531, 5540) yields 0.1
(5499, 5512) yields 0.2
